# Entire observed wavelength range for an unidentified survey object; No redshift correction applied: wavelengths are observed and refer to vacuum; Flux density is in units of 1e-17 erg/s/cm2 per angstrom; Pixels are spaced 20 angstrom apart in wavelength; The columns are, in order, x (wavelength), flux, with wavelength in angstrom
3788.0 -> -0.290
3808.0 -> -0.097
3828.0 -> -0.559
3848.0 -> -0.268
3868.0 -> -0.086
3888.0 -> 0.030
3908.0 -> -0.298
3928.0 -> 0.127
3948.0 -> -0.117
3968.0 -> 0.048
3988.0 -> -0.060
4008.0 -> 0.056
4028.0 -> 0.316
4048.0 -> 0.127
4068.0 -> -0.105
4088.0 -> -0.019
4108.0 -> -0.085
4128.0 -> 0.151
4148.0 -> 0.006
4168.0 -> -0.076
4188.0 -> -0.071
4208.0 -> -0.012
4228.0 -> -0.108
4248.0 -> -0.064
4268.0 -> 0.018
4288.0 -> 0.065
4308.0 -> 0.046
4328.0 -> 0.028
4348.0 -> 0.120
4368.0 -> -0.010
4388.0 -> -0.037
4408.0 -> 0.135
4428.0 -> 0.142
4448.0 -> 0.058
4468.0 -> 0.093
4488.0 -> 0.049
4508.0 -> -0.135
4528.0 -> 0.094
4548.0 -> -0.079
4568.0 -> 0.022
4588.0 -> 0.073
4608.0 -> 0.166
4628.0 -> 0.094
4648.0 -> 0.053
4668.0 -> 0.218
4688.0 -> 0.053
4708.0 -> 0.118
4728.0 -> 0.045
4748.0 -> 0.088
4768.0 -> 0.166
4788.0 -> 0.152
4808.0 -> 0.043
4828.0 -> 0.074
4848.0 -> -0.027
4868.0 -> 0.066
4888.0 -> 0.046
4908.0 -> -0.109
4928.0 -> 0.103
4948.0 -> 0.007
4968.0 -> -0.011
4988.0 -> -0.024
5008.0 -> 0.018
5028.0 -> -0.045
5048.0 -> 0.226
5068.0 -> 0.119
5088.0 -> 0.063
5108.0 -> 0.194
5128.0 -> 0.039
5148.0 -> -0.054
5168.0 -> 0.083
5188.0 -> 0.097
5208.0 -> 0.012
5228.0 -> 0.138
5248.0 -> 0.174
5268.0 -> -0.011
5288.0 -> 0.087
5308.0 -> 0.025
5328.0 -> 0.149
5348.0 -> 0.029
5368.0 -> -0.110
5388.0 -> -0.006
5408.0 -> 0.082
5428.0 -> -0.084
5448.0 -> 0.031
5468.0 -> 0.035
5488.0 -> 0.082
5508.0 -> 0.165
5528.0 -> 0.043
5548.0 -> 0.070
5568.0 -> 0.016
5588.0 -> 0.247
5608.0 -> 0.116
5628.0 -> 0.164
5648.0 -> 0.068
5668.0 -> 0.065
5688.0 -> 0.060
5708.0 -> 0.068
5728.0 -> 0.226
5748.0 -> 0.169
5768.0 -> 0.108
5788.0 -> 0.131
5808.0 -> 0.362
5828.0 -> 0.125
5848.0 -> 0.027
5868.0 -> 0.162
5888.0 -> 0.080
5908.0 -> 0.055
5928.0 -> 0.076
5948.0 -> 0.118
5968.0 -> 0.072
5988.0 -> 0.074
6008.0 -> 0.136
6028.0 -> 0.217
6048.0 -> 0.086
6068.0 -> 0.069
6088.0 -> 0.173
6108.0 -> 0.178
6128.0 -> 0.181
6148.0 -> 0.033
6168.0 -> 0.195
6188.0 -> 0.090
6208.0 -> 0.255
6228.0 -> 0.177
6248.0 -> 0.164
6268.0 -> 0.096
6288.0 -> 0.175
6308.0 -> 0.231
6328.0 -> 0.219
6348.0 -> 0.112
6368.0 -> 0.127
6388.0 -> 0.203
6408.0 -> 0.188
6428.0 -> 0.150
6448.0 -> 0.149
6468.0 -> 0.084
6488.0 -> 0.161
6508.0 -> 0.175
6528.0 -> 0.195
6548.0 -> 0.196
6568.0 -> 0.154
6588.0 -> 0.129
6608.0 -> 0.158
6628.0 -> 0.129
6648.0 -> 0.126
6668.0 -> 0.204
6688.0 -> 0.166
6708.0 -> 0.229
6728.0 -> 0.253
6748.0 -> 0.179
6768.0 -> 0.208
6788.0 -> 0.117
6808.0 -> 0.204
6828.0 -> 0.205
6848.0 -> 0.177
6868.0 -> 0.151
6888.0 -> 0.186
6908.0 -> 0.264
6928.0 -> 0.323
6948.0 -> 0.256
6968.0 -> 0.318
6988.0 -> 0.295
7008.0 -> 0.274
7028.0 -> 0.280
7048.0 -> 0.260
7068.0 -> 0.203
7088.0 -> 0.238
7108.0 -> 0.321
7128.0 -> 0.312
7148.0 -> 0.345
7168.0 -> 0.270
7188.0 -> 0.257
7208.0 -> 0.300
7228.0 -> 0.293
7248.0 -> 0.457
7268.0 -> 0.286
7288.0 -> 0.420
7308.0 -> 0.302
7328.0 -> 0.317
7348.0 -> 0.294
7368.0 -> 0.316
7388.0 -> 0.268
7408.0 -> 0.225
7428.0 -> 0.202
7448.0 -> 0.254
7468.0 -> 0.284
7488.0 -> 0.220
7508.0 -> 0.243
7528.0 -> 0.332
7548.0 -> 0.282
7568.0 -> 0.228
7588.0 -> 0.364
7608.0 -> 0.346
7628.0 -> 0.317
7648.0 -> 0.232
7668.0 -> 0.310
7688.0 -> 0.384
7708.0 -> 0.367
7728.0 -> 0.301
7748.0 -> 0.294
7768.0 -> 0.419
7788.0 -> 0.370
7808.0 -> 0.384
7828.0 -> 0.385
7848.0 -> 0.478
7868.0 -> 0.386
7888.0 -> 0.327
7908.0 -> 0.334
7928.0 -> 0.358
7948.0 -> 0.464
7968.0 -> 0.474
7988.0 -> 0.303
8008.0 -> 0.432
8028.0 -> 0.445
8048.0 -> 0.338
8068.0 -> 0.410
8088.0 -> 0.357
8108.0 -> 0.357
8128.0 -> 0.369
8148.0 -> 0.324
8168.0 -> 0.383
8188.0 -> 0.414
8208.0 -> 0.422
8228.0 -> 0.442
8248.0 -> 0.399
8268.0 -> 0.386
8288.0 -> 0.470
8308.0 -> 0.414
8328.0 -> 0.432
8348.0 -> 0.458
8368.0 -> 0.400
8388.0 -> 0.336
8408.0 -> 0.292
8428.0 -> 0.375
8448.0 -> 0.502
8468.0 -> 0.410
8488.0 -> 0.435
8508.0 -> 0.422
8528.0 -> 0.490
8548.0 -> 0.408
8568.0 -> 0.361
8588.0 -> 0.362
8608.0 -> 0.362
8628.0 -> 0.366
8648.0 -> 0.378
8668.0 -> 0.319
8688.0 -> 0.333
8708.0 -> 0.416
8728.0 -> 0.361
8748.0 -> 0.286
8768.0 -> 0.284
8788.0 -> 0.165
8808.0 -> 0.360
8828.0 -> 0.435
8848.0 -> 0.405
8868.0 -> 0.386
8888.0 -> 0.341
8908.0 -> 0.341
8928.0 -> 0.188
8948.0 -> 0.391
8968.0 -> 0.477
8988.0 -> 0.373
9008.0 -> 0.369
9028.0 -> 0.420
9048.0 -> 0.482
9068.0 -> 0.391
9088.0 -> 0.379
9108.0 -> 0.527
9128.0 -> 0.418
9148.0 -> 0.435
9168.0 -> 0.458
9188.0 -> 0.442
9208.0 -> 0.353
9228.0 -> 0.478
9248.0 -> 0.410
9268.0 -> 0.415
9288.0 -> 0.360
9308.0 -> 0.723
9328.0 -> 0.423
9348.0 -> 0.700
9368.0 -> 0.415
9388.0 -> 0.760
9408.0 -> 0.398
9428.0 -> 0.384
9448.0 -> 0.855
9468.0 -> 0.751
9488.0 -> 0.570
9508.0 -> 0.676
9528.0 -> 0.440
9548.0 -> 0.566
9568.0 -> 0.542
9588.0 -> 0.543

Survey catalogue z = 0.72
